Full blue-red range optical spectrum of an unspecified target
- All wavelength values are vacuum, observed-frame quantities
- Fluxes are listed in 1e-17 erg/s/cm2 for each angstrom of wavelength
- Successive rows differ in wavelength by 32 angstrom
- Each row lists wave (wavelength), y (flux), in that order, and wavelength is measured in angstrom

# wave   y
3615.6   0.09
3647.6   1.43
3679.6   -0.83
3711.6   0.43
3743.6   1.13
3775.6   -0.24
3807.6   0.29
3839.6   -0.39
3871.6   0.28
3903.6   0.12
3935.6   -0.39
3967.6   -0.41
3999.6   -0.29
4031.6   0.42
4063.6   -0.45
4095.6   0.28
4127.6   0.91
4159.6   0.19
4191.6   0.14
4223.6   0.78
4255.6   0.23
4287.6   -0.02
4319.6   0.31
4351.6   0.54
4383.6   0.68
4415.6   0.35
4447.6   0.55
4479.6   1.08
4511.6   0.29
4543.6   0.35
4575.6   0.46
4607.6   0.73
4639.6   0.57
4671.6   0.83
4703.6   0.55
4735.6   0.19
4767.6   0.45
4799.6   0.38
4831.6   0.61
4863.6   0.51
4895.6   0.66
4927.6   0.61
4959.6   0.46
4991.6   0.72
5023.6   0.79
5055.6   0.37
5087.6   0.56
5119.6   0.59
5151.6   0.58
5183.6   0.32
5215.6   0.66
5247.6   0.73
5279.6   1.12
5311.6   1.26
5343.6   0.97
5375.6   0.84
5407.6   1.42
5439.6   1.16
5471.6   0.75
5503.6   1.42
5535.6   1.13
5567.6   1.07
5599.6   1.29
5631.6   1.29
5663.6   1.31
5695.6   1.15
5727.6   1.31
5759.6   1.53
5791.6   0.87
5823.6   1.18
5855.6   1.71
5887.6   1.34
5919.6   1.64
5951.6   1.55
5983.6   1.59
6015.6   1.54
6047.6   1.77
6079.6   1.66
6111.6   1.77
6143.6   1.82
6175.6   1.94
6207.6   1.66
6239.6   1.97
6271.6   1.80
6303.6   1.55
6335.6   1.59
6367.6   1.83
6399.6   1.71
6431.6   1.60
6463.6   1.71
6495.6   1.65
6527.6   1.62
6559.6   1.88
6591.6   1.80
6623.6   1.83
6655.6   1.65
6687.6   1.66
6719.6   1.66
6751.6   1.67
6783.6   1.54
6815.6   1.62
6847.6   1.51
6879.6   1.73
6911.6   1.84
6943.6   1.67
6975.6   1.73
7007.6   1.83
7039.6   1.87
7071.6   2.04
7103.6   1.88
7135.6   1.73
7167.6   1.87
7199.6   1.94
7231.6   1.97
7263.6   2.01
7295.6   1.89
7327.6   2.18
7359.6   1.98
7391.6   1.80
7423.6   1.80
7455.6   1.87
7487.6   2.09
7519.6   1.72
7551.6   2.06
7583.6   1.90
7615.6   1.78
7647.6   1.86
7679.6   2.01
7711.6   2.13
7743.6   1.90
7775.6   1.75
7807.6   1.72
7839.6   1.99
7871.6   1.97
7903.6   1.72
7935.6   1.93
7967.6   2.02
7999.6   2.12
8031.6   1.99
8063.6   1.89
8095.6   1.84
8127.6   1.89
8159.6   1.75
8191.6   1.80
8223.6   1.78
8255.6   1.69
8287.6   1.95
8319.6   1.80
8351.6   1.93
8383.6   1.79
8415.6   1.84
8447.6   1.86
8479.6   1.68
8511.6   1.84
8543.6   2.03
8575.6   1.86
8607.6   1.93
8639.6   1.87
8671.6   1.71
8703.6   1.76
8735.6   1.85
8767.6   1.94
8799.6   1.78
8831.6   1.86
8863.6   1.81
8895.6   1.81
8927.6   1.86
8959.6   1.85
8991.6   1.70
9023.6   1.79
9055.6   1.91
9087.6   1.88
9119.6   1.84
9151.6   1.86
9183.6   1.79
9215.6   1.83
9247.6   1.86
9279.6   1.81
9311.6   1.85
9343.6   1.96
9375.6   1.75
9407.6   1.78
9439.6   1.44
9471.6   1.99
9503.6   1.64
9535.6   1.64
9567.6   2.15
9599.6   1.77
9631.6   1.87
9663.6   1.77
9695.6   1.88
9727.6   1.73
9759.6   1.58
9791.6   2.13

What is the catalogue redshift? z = 0.32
